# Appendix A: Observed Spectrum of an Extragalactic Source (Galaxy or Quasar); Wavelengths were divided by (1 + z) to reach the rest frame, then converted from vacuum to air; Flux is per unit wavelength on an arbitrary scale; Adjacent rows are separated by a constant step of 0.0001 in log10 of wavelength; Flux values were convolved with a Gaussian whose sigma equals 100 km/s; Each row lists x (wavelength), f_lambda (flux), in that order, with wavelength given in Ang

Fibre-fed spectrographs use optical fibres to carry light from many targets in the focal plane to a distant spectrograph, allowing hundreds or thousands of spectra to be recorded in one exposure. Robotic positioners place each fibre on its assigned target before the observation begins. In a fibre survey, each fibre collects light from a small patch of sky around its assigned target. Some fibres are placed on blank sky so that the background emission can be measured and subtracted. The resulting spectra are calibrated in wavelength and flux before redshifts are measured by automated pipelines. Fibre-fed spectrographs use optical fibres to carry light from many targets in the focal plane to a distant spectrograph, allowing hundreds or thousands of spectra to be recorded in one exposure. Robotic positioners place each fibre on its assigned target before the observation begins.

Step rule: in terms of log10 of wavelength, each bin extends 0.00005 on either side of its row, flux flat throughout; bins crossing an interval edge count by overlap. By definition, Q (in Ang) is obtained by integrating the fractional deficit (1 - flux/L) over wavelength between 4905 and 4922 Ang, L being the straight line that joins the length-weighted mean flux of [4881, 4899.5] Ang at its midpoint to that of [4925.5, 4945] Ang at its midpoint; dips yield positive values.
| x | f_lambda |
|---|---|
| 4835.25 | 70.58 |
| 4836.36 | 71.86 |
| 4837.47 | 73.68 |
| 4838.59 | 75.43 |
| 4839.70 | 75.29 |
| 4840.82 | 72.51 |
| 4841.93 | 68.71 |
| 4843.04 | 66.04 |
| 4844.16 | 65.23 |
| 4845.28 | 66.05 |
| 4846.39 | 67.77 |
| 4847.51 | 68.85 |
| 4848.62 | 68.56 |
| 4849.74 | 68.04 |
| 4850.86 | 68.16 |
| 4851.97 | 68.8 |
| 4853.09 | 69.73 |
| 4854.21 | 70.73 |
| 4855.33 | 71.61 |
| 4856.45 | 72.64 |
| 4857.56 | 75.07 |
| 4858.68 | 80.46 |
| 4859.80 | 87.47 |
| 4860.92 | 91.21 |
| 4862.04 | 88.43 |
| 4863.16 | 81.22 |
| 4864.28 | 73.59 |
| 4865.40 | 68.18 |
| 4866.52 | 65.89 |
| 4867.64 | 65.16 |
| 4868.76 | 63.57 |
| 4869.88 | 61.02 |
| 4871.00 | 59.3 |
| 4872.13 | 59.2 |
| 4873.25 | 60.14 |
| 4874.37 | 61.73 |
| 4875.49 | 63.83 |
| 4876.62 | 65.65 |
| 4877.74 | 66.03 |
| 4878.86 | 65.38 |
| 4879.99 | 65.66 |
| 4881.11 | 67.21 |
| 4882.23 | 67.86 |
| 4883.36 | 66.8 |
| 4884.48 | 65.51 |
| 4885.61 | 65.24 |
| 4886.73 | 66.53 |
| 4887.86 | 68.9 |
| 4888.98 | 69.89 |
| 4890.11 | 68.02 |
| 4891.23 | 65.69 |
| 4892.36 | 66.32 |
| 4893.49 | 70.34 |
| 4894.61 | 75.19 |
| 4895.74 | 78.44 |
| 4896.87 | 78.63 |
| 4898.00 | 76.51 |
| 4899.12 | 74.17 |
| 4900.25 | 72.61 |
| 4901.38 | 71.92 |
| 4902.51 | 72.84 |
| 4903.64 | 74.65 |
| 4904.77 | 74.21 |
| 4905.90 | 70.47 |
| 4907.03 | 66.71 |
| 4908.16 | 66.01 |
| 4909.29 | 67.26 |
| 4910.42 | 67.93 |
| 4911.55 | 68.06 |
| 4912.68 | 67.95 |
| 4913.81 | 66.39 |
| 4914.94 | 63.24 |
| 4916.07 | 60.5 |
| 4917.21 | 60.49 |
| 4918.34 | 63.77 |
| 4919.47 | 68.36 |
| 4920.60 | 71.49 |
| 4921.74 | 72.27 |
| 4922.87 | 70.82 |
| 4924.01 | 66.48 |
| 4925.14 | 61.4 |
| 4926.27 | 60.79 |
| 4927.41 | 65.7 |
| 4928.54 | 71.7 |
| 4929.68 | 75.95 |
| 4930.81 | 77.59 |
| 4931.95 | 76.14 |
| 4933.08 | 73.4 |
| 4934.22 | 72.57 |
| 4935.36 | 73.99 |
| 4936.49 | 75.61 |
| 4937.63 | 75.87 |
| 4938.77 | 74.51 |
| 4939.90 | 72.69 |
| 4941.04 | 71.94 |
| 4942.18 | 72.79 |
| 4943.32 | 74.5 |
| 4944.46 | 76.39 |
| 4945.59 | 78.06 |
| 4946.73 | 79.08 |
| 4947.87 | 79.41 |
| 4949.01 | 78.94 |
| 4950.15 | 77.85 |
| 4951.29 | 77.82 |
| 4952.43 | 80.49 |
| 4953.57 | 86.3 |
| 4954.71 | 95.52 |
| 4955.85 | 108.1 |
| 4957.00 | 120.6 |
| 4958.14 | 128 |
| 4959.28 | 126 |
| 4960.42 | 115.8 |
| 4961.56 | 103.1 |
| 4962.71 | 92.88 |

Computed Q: 1.1 Ang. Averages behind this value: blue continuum 70.1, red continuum 72.9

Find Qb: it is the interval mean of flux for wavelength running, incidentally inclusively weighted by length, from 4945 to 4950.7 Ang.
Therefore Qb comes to 78.7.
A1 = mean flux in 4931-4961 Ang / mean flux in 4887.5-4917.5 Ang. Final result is 1.2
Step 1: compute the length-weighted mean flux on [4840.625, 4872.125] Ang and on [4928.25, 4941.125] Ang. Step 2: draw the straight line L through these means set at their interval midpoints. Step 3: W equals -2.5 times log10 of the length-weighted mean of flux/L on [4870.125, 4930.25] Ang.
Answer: 0.08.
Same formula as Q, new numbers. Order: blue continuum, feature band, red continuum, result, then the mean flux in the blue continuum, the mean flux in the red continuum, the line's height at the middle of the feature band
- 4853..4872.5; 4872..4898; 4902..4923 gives 1.1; 72.6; 68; 70.6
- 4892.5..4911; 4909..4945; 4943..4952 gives 2.6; 72.2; 77.9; 75.4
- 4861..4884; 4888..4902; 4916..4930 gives -1.1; 67.3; 66.9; 67.1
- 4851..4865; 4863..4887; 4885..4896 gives 2.5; 77.2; 69.2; 73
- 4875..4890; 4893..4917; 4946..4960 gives 1.5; 66.5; 94.9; 75.6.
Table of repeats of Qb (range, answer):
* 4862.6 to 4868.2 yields 70.8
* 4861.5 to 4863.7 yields 84.8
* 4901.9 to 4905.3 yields 73.8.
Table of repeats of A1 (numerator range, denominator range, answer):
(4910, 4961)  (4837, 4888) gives 1.12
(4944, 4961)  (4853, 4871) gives 1.27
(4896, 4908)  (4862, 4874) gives 1.09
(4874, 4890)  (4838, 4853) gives 0.96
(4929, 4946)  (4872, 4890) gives 1.14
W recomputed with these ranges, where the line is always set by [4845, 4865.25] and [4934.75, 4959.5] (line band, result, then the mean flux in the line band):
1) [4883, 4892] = 0.17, 67.1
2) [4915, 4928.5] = 0.24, 65.8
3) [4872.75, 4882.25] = 0.19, 64.7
